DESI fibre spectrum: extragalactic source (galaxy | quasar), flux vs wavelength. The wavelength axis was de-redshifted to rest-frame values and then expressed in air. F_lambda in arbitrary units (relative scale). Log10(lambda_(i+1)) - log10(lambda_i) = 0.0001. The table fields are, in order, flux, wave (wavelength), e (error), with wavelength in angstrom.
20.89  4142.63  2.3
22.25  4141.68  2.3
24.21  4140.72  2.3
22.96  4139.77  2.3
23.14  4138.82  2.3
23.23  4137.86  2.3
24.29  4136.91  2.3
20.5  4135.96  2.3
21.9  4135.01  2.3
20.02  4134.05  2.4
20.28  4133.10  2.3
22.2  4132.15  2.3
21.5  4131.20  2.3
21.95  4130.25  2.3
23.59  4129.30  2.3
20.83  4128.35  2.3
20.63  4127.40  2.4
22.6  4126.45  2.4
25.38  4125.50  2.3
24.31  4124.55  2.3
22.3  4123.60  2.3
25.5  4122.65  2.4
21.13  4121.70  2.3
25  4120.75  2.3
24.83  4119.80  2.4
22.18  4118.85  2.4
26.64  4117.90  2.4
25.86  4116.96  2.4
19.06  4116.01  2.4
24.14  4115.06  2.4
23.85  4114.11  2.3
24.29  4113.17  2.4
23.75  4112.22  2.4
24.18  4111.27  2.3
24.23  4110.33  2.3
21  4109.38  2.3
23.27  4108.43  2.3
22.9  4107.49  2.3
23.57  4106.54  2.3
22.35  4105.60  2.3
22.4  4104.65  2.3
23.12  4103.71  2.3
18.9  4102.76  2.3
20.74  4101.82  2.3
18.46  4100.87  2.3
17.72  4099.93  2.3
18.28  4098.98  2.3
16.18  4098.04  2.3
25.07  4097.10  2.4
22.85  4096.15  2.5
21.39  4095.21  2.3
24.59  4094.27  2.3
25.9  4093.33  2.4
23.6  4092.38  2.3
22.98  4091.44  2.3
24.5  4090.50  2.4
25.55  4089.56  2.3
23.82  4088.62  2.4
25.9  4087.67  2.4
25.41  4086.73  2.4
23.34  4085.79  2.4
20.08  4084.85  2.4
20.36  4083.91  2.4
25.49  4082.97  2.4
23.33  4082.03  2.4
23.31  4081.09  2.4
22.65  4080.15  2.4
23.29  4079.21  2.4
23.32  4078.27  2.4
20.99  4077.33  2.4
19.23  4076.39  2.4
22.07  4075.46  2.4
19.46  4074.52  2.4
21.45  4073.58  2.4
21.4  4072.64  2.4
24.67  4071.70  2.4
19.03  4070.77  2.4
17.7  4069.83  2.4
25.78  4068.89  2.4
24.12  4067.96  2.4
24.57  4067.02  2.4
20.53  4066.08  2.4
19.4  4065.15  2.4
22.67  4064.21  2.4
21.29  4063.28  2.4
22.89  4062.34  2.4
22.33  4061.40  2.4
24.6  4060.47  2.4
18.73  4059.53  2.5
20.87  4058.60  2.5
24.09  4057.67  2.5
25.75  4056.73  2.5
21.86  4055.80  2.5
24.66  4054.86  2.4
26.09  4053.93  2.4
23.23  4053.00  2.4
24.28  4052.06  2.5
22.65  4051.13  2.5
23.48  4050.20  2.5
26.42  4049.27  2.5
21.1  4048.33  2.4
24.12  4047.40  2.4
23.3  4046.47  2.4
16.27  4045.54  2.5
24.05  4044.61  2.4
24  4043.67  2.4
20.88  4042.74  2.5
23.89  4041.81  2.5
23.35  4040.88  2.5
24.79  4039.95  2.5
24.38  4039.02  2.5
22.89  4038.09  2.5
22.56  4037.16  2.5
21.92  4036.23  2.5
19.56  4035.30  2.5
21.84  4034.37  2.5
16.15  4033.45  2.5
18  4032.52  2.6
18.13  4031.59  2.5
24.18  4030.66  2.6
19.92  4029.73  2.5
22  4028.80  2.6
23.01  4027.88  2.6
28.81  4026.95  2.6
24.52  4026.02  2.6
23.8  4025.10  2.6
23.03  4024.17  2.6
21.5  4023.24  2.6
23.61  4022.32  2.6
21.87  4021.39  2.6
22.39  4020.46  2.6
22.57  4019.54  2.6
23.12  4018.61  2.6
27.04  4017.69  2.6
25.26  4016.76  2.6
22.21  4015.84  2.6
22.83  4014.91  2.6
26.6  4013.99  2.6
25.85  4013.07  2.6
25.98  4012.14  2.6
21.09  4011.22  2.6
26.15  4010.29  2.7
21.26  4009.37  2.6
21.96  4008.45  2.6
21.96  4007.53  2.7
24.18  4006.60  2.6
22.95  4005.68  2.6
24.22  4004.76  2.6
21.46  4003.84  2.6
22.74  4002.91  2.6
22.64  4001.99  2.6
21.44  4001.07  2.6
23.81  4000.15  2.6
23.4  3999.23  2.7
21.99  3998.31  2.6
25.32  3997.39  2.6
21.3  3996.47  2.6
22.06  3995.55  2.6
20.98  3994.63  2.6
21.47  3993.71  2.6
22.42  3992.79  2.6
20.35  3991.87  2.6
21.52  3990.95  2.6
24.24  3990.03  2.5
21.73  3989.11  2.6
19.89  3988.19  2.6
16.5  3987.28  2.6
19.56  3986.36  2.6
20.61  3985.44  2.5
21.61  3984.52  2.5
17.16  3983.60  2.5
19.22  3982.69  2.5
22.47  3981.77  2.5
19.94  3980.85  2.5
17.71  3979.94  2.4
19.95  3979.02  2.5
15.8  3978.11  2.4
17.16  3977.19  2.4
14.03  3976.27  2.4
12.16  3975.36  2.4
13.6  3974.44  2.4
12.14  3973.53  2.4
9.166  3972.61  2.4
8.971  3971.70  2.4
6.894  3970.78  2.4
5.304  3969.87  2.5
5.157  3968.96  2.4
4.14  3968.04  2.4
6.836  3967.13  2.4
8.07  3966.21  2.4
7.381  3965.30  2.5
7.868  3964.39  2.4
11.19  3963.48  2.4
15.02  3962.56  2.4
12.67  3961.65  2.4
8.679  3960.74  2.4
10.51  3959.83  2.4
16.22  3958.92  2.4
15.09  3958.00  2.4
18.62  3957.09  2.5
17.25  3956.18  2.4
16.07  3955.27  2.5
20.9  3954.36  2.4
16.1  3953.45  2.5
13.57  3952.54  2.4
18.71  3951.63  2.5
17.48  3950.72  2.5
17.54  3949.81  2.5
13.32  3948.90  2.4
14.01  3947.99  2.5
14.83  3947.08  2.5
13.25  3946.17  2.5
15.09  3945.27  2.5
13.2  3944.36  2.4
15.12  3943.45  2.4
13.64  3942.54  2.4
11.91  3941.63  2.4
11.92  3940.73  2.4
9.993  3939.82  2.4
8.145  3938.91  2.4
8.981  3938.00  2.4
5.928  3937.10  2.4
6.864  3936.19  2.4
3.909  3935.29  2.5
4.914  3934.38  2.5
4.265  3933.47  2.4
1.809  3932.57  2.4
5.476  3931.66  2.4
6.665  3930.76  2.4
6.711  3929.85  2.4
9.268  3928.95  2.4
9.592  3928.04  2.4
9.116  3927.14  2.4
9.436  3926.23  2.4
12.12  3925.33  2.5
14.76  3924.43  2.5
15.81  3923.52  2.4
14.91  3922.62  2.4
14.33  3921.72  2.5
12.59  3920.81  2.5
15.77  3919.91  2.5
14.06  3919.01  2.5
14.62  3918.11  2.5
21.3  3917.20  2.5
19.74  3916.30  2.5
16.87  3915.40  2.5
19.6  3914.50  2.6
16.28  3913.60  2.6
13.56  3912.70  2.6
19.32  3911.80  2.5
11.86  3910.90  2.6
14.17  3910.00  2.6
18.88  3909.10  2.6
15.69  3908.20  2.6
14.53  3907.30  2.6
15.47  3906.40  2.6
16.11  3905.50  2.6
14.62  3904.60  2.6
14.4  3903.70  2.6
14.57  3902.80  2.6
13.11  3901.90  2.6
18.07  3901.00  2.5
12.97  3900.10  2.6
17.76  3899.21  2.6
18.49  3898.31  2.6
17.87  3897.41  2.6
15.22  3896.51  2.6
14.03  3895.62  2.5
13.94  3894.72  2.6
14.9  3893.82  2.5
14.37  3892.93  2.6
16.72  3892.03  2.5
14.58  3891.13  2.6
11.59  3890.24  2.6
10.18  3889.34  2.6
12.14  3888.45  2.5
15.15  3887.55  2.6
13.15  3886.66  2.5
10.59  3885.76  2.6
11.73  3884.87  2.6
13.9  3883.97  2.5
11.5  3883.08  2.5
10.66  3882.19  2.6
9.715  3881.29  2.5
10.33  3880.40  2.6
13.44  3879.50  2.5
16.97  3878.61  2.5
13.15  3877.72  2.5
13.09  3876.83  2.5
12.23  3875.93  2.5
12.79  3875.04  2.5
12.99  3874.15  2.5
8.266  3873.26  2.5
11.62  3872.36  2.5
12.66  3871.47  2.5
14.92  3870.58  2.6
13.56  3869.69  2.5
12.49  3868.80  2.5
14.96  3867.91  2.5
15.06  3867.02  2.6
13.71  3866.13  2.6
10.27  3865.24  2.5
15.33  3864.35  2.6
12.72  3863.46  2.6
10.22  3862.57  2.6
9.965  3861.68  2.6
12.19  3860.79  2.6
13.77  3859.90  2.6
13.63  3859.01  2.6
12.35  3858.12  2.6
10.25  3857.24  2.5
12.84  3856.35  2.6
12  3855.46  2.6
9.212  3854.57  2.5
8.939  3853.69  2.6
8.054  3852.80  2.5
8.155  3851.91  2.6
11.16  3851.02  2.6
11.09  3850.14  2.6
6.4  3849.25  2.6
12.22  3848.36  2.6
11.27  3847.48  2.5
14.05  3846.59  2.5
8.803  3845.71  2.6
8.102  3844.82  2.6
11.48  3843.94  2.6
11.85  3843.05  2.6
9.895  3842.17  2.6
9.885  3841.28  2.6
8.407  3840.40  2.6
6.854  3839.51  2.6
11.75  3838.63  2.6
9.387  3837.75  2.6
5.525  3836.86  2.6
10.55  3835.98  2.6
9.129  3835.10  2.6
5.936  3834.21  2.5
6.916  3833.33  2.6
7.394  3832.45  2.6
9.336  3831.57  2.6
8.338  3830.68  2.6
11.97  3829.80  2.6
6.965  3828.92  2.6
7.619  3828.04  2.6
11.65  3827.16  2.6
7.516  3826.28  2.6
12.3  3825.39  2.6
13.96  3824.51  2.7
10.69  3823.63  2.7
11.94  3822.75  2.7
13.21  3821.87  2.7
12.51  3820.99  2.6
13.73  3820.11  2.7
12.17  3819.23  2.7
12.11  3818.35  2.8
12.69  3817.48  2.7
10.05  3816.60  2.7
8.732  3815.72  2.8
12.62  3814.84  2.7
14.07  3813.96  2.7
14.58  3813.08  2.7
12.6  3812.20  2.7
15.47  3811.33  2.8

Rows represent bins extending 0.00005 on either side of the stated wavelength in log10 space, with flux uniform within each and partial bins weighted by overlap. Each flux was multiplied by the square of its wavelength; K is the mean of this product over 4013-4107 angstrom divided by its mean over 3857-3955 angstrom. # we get 1.9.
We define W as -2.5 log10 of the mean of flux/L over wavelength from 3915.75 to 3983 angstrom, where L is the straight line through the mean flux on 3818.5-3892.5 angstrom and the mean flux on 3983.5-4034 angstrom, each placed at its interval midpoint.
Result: 0.41 mag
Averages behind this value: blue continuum 11.3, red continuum 22.4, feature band 12.4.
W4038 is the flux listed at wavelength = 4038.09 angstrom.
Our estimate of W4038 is 22.89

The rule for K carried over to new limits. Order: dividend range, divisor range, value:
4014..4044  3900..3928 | 1.60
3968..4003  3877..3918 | 1.28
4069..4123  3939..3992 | 1.65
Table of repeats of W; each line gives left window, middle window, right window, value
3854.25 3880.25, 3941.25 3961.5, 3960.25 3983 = -0.232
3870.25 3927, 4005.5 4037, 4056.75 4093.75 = -0.140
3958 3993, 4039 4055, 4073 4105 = -0.202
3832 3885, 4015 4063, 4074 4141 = -0.171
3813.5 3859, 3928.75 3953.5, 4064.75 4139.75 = 0.380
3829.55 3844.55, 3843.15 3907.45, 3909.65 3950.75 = -0.223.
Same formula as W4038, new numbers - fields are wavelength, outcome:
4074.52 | 19.46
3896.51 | 15.22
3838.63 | 11.75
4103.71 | 23.12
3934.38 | 4.914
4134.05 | 20.02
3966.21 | 8.07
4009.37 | 21.26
